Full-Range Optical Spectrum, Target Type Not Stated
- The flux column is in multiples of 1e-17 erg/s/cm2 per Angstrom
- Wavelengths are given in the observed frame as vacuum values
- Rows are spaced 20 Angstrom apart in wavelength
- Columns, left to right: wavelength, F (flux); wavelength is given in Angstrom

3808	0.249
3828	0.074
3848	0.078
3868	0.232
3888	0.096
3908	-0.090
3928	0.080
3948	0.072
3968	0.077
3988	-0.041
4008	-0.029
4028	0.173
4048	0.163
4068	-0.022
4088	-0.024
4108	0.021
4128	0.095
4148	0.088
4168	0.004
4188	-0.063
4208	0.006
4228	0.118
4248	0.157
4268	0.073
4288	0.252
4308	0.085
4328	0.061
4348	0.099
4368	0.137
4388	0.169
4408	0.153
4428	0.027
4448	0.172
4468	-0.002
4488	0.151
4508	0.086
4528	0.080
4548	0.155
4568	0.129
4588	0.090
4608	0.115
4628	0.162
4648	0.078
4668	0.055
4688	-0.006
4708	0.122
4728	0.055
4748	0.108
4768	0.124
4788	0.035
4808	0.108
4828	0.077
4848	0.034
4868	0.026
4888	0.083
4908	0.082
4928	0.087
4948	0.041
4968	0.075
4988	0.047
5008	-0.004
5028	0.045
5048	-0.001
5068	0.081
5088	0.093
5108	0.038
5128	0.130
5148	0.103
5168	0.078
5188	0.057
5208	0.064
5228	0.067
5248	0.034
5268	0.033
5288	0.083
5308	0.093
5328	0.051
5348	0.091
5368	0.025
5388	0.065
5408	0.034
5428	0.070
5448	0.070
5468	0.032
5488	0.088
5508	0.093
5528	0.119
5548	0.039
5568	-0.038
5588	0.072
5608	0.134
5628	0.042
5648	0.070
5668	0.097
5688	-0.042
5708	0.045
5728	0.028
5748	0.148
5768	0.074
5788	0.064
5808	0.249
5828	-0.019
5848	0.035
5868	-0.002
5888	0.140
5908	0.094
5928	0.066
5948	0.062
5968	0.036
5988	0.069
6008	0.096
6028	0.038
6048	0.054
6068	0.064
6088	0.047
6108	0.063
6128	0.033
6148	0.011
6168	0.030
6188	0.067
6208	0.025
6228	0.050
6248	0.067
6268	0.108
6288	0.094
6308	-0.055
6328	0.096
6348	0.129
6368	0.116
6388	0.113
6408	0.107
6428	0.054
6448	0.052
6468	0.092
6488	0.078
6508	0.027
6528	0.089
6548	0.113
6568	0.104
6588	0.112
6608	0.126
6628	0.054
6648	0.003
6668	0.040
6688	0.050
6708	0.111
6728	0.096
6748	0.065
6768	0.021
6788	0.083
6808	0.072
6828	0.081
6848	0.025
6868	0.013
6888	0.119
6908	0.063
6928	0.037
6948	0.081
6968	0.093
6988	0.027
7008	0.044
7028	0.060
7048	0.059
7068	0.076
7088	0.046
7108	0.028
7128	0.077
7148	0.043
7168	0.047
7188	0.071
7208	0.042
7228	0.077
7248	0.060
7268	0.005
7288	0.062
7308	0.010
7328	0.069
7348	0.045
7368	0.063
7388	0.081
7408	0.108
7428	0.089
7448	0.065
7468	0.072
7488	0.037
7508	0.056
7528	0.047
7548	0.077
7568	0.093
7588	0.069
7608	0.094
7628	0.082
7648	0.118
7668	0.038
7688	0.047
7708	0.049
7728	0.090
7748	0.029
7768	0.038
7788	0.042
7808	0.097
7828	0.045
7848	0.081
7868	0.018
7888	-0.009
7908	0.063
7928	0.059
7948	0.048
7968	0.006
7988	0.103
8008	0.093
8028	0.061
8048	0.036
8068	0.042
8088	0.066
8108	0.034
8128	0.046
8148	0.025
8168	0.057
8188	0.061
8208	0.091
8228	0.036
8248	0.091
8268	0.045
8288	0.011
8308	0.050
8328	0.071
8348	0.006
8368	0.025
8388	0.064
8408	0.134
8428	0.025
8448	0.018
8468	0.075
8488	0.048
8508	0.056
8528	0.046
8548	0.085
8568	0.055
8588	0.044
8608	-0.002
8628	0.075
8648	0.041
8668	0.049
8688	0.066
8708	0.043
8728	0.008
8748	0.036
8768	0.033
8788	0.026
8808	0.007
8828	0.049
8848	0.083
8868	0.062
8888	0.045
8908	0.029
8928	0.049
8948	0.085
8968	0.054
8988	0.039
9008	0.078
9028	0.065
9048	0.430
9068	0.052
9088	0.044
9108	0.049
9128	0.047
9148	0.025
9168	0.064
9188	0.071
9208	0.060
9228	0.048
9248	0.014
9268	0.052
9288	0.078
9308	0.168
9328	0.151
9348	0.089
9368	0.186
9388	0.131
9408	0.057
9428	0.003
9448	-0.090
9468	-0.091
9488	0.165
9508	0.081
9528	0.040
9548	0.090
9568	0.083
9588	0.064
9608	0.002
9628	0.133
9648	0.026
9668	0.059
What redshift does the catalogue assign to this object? 1.43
